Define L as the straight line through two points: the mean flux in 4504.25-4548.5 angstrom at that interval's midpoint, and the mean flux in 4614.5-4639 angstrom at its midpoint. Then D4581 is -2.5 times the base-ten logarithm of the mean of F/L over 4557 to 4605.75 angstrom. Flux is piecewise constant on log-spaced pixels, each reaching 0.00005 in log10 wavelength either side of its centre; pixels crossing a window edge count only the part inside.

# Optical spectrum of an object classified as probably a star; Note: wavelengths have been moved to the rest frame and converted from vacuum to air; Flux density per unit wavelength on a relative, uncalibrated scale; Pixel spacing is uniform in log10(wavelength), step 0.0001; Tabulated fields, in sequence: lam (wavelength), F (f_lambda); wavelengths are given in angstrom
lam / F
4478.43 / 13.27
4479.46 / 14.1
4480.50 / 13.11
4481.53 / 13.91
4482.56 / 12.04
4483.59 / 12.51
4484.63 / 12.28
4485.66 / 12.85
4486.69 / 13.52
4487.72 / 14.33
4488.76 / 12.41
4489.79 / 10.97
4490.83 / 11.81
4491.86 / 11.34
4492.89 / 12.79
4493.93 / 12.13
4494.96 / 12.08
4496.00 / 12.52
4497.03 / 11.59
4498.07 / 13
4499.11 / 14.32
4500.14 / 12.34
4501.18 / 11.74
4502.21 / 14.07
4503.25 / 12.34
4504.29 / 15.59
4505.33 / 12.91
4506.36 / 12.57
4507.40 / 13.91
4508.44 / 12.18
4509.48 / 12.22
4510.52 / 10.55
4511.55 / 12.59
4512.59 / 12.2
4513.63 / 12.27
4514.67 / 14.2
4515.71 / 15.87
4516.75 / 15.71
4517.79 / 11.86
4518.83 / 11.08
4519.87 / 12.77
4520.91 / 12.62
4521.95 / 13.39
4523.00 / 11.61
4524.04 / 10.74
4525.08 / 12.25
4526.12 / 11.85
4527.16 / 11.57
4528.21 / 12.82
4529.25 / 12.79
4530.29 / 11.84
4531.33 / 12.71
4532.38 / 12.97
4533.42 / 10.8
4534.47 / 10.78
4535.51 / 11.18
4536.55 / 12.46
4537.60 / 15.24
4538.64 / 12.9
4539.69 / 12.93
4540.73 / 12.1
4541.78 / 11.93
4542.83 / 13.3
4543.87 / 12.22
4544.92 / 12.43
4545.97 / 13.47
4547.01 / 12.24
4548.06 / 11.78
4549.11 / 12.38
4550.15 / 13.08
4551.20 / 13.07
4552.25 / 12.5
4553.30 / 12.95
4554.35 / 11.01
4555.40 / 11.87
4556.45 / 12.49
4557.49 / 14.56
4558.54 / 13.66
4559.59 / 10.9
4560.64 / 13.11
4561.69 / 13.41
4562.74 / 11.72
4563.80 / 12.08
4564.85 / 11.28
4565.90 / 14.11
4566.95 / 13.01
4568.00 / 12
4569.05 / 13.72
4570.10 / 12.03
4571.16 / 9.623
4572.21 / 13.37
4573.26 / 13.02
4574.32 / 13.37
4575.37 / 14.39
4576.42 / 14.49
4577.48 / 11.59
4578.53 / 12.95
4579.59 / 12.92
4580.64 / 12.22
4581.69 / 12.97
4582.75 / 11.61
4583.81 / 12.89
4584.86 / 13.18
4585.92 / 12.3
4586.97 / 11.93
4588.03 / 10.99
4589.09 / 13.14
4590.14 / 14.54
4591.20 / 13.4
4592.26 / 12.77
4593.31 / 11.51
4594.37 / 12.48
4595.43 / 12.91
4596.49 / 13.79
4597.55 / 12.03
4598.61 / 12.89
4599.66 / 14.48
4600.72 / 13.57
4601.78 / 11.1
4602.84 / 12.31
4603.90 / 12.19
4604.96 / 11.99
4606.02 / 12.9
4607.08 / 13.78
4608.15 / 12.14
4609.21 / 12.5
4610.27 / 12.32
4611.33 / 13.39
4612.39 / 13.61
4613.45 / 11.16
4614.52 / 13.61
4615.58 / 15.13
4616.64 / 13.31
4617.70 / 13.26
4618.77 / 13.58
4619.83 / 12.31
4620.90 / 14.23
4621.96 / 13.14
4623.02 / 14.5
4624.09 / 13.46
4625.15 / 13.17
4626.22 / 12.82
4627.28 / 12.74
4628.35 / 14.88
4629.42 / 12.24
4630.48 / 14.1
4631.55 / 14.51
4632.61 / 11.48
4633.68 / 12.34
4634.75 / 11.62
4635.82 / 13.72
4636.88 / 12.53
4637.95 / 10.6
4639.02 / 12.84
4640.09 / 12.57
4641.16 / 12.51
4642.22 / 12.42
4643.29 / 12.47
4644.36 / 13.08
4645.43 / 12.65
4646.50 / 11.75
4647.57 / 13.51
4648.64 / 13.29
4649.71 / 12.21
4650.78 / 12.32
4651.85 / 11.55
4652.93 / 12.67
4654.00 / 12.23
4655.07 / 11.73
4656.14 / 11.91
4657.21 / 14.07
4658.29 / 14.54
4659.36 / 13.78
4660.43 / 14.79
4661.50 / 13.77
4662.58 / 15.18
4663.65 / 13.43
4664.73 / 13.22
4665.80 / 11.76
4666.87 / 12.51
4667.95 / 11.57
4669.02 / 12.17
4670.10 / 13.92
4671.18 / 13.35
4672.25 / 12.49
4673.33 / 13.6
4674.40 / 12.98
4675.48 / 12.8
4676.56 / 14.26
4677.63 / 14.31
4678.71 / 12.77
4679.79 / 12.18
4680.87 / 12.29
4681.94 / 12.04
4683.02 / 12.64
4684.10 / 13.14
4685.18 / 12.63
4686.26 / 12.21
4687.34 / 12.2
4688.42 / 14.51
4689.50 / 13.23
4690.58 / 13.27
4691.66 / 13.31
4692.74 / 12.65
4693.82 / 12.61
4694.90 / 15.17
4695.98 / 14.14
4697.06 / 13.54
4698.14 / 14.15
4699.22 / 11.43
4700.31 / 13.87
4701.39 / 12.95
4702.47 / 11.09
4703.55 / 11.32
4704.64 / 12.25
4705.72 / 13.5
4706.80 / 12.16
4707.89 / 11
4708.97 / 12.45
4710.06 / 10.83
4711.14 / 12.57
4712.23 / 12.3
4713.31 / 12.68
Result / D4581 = 0.02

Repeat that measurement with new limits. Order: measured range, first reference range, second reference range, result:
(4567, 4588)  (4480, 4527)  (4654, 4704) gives 0.02 mag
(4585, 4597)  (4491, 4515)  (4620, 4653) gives 0.00 mag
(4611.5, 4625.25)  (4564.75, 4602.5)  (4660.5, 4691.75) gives -0.05 mag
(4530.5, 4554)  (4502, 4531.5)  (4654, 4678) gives 0.03 mag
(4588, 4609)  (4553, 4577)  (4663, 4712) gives 0.00 mag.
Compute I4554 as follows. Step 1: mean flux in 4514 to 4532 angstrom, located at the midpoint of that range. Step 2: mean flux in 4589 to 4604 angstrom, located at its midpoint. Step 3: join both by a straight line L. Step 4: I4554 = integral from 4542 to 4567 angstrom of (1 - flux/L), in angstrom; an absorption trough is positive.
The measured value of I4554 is 0.3 angstrom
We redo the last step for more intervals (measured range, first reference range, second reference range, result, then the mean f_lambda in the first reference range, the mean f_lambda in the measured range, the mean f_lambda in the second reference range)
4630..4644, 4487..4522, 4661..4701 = 0.5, 12.8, 12.6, 13.1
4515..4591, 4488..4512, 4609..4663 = 0.8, 12.5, 12.6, 13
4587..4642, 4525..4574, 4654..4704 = -0.6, 12.5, 12.9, 13.1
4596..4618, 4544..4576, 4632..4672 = -0.4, 12.6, 12.9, 12.8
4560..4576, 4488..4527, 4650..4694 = 0.1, 12.6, 12.7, 13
